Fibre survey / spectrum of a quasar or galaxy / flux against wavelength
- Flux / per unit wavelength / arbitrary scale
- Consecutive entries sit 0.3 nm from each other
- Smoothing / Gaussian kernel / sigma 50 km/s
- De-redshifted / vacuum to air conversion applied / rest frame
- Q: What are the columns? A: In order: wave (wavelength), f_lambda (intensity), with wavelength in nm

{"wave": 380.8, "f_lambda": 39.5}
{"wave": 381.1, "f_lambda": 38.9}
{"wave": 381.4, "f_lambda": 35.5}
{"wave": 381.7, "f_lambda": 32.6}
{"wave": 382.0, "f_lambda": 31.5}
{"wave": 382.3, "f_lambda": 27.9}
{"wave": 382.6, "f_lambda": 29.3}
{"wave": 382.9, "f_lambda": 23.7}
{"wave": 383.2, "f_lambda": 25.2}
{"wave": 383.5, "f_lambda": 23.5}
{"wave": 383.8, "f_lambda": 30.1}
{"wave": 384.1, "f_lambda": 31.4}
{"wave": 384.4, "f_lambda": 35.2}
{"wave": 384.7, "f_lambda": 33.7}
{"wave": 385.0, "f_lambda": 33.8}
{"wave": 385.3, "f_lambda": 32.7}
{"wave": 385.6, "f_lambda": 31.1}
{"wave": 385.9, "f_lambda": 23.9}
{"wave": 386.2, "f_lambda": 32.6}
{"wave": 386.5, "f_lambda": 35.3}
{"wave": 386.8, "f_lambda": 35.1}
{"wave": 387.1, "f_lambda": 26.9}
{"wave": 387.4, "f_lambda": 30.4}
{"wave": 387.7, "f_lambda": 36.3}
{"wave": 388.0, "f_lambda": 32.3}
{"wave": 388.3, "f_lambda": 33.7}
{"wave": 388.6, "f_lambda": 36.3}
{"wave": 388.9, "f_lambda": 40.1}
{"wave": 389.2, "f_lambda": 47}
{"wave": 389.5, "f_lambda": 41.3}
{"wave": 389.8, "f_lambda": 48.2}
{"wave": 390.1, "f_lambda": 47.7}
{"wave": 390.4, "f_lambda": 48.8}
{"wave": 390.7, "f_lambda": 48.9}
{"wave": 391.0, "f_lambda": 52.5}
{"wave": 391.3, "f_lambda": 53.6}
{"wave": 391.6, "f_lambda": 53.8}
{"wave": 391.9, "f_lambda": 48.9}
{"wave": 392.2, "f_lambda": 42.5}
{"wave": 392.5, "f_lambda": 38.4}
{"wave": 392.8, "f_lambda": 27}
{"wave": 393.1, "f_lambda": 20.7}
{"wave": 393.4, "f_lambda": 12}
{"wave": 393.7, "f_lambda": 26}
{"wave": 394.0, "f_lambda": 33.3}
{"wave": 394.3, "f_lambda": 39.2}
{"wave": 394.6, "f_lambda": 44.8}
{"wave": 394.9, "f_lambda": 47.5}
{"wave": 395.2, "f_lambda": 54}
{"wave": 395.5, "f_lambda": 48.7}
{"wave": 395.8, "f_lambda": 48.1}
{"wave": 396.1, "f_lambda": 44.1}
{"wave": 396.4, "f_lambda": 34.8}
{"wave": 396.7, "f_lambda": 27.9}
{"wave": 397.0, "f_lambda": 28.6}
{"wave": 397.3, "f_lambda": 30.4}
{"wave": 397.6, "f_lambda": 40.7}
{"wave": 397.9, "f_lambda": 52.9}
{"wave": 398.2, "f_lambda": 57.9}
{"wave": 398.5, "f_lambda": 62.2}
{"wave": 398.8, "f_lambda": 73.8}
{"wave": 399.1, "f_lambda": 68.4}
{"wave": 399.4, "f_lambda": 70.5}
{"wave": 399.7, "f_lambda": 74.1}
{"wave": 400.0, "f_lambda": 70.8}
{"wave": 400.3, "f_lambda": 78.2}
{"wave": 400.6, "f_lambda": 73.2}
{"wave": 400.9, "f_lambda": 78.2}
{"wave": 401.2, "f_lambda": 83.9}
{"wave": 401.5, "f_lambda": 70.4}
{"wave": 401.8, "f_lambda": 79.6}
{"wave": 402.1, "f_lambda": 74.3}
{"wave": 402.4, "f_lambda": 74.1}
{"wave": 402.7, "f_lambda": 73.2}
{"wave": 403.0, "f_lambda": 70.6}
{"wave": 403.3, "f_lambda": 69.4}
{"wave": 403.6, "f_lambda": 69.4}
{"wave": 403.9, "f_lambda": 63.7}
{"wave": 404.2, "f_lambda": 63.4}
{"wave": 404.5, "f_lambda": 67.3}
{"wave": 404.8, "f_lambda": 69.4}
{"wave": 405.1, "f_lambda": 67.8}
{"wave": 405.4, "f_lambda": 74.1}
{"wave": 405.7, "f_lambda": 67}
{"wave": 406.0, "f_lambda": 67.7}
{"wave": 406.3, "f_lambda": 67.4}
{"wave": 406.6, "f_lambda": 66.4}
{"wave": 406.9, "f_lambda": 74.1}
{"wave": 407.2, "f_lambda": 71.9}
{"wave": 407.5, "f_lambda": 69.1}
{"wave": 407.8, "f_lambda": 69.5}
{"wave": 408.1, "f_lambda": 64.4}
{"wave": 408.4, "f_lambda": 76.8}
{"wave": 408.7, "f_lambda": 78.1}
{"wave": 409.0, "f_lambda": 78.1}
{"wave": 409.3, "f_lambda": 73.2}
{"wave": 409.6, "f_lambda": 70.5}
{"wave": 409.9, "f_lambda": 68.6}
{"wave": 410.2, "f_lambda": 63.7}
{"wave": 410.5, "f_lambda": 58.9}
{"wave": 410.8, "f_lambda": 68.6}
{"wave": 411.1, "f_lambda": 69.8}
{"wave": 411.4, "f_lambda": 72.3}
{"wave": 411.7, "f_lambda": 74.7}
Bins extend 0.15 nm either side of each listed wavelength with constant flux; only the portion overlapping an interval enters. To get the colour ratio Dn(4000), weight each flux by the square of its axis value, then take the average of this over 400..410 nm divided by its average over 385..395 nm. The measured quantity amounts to 2.04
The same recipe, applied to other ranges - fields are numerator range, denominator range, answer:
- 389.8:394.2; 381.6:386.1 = 1.40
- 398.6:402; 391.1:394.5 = 2.13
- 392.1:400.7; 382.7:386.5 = 1.68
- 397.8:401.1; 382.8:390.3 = 2.18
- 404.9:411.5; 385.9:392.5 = 1.87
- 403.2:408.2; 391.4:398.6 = 1.80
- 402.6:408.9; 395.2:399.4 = 1.49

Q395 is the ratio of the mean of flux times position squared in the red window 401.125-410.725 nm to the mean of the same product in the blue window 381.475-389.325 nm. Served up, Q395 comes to 2.44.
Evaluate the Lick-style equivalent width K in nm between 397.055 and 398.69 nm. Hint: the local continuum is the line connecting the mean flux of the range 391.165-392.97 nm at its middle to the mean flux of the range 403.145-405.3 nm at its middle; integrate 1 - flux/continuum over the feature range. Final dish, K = 0.21 nm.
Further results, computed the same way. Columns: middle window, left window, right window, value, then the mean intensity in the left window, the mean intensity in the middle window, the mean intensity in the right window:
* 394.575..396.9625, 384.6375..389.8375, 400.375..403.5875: 0.60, 34.8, 43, 74.5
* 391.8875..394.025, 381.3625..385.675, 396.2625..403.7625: 0.84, 30.3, 29.8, 63.5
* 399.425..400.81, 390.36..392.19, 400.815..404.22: -0.12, 50.6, 73.9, 72.8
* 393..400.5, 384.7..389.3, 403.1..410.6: 0.60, 33.7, 47.9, 69.3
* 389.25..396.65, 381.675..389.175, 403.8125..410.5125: 0.40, 31.6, 41.7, 69.4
